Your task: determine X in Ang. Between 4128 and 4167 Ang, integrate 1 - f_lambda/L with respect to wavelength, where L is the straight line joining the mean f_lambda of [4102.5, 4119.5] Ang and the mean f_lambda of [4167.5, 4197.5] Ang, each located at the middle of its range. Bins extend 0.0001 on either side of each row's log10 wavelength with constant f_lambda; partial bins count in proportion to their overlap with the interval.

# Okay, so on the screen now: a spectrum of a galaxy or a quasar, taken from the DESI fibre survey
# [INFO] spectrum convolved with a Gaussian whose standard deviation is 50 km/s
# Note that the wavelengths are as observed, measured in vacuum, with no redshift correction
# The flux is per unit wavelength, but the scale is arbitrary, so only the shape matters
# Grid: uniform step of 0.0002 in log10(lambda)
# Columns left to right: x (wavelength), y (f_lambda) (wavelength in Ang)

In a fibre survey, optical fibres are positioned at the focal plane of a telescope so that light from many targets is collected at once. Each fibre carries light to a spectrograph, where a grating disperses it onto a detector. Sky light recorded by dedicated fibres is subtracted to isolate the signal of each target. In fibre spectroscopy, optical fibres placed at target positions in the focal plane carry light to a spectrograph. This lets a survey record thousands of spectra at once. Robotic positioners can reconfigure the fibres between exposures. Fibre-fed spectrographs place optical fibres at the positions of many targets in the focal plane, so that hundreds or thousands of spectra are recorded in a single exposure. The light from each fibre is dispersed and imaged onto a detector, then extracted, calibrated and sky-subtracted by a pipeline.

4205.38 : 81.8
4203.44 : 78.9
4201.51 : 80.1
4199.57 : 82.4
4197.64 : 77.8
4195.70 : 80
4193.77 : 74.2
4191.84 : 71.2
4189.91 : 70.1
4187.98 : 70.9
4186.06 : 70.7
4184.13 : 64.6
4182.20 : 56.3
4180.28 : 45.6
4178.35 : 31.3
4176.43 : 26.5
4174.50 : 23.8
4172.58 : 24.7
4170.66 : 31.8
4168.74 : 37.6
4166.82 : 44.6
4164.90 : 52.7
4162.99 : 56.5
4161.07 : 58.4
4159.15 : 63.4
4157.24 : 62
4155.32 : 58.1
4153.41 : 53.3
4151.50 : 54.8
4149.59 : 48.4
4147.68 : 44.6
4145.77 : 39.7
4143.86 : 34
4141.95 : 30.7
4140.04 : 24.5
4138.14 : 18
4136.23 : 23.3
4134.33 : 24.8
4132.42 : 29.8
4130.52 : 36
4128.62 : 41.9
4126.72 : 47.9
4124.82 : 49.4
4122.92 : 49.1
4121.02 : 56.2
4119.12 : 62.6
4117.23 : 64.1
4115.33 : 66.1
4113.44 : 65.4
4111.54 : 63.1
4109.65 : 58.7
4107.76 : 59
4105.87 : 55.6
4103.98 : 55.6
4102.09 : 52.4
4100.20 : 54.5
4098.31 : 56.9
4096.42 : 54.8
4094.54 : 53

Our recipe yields 9.3 Ang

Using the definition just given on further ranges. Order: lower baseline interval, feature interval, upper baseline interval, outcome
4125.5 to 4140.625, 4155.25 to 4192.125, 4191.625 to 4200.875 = 6.0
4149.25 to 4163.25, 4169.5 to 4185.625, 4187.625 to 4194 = 6.6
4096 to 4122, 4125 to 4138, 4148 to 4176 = 4.9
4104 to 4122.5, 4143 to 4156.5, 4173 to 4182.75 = -0.6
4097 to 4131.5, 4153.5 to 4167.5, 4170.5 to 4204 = 0.3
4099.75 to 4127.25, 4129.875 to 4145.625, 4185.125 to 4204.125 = 8.7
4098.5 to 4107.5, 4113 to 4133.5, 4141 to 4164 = 0.8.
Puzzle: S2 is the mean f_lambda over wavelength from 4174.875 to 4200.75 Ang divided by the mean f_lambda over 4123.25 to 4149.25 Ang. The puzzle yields 1.79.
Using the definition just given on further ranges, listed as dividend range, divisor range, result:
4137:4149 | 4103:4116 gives 0.53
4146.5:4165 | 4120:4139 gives 1.46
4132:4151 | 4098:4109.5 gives 0.58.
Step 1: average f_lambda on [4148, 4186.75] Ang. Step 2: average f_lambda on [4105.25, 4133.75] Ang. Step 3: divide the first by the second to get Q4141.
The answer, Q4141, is 0.90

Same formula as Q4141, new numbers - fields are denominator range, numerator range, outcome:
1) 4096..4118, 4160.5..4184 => 0.70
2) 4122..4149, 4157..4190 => 1.38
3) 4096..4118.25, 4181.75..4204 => 1.24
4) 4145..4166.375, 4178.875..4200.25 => 1.27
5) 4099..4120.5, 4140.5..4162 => 0.82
